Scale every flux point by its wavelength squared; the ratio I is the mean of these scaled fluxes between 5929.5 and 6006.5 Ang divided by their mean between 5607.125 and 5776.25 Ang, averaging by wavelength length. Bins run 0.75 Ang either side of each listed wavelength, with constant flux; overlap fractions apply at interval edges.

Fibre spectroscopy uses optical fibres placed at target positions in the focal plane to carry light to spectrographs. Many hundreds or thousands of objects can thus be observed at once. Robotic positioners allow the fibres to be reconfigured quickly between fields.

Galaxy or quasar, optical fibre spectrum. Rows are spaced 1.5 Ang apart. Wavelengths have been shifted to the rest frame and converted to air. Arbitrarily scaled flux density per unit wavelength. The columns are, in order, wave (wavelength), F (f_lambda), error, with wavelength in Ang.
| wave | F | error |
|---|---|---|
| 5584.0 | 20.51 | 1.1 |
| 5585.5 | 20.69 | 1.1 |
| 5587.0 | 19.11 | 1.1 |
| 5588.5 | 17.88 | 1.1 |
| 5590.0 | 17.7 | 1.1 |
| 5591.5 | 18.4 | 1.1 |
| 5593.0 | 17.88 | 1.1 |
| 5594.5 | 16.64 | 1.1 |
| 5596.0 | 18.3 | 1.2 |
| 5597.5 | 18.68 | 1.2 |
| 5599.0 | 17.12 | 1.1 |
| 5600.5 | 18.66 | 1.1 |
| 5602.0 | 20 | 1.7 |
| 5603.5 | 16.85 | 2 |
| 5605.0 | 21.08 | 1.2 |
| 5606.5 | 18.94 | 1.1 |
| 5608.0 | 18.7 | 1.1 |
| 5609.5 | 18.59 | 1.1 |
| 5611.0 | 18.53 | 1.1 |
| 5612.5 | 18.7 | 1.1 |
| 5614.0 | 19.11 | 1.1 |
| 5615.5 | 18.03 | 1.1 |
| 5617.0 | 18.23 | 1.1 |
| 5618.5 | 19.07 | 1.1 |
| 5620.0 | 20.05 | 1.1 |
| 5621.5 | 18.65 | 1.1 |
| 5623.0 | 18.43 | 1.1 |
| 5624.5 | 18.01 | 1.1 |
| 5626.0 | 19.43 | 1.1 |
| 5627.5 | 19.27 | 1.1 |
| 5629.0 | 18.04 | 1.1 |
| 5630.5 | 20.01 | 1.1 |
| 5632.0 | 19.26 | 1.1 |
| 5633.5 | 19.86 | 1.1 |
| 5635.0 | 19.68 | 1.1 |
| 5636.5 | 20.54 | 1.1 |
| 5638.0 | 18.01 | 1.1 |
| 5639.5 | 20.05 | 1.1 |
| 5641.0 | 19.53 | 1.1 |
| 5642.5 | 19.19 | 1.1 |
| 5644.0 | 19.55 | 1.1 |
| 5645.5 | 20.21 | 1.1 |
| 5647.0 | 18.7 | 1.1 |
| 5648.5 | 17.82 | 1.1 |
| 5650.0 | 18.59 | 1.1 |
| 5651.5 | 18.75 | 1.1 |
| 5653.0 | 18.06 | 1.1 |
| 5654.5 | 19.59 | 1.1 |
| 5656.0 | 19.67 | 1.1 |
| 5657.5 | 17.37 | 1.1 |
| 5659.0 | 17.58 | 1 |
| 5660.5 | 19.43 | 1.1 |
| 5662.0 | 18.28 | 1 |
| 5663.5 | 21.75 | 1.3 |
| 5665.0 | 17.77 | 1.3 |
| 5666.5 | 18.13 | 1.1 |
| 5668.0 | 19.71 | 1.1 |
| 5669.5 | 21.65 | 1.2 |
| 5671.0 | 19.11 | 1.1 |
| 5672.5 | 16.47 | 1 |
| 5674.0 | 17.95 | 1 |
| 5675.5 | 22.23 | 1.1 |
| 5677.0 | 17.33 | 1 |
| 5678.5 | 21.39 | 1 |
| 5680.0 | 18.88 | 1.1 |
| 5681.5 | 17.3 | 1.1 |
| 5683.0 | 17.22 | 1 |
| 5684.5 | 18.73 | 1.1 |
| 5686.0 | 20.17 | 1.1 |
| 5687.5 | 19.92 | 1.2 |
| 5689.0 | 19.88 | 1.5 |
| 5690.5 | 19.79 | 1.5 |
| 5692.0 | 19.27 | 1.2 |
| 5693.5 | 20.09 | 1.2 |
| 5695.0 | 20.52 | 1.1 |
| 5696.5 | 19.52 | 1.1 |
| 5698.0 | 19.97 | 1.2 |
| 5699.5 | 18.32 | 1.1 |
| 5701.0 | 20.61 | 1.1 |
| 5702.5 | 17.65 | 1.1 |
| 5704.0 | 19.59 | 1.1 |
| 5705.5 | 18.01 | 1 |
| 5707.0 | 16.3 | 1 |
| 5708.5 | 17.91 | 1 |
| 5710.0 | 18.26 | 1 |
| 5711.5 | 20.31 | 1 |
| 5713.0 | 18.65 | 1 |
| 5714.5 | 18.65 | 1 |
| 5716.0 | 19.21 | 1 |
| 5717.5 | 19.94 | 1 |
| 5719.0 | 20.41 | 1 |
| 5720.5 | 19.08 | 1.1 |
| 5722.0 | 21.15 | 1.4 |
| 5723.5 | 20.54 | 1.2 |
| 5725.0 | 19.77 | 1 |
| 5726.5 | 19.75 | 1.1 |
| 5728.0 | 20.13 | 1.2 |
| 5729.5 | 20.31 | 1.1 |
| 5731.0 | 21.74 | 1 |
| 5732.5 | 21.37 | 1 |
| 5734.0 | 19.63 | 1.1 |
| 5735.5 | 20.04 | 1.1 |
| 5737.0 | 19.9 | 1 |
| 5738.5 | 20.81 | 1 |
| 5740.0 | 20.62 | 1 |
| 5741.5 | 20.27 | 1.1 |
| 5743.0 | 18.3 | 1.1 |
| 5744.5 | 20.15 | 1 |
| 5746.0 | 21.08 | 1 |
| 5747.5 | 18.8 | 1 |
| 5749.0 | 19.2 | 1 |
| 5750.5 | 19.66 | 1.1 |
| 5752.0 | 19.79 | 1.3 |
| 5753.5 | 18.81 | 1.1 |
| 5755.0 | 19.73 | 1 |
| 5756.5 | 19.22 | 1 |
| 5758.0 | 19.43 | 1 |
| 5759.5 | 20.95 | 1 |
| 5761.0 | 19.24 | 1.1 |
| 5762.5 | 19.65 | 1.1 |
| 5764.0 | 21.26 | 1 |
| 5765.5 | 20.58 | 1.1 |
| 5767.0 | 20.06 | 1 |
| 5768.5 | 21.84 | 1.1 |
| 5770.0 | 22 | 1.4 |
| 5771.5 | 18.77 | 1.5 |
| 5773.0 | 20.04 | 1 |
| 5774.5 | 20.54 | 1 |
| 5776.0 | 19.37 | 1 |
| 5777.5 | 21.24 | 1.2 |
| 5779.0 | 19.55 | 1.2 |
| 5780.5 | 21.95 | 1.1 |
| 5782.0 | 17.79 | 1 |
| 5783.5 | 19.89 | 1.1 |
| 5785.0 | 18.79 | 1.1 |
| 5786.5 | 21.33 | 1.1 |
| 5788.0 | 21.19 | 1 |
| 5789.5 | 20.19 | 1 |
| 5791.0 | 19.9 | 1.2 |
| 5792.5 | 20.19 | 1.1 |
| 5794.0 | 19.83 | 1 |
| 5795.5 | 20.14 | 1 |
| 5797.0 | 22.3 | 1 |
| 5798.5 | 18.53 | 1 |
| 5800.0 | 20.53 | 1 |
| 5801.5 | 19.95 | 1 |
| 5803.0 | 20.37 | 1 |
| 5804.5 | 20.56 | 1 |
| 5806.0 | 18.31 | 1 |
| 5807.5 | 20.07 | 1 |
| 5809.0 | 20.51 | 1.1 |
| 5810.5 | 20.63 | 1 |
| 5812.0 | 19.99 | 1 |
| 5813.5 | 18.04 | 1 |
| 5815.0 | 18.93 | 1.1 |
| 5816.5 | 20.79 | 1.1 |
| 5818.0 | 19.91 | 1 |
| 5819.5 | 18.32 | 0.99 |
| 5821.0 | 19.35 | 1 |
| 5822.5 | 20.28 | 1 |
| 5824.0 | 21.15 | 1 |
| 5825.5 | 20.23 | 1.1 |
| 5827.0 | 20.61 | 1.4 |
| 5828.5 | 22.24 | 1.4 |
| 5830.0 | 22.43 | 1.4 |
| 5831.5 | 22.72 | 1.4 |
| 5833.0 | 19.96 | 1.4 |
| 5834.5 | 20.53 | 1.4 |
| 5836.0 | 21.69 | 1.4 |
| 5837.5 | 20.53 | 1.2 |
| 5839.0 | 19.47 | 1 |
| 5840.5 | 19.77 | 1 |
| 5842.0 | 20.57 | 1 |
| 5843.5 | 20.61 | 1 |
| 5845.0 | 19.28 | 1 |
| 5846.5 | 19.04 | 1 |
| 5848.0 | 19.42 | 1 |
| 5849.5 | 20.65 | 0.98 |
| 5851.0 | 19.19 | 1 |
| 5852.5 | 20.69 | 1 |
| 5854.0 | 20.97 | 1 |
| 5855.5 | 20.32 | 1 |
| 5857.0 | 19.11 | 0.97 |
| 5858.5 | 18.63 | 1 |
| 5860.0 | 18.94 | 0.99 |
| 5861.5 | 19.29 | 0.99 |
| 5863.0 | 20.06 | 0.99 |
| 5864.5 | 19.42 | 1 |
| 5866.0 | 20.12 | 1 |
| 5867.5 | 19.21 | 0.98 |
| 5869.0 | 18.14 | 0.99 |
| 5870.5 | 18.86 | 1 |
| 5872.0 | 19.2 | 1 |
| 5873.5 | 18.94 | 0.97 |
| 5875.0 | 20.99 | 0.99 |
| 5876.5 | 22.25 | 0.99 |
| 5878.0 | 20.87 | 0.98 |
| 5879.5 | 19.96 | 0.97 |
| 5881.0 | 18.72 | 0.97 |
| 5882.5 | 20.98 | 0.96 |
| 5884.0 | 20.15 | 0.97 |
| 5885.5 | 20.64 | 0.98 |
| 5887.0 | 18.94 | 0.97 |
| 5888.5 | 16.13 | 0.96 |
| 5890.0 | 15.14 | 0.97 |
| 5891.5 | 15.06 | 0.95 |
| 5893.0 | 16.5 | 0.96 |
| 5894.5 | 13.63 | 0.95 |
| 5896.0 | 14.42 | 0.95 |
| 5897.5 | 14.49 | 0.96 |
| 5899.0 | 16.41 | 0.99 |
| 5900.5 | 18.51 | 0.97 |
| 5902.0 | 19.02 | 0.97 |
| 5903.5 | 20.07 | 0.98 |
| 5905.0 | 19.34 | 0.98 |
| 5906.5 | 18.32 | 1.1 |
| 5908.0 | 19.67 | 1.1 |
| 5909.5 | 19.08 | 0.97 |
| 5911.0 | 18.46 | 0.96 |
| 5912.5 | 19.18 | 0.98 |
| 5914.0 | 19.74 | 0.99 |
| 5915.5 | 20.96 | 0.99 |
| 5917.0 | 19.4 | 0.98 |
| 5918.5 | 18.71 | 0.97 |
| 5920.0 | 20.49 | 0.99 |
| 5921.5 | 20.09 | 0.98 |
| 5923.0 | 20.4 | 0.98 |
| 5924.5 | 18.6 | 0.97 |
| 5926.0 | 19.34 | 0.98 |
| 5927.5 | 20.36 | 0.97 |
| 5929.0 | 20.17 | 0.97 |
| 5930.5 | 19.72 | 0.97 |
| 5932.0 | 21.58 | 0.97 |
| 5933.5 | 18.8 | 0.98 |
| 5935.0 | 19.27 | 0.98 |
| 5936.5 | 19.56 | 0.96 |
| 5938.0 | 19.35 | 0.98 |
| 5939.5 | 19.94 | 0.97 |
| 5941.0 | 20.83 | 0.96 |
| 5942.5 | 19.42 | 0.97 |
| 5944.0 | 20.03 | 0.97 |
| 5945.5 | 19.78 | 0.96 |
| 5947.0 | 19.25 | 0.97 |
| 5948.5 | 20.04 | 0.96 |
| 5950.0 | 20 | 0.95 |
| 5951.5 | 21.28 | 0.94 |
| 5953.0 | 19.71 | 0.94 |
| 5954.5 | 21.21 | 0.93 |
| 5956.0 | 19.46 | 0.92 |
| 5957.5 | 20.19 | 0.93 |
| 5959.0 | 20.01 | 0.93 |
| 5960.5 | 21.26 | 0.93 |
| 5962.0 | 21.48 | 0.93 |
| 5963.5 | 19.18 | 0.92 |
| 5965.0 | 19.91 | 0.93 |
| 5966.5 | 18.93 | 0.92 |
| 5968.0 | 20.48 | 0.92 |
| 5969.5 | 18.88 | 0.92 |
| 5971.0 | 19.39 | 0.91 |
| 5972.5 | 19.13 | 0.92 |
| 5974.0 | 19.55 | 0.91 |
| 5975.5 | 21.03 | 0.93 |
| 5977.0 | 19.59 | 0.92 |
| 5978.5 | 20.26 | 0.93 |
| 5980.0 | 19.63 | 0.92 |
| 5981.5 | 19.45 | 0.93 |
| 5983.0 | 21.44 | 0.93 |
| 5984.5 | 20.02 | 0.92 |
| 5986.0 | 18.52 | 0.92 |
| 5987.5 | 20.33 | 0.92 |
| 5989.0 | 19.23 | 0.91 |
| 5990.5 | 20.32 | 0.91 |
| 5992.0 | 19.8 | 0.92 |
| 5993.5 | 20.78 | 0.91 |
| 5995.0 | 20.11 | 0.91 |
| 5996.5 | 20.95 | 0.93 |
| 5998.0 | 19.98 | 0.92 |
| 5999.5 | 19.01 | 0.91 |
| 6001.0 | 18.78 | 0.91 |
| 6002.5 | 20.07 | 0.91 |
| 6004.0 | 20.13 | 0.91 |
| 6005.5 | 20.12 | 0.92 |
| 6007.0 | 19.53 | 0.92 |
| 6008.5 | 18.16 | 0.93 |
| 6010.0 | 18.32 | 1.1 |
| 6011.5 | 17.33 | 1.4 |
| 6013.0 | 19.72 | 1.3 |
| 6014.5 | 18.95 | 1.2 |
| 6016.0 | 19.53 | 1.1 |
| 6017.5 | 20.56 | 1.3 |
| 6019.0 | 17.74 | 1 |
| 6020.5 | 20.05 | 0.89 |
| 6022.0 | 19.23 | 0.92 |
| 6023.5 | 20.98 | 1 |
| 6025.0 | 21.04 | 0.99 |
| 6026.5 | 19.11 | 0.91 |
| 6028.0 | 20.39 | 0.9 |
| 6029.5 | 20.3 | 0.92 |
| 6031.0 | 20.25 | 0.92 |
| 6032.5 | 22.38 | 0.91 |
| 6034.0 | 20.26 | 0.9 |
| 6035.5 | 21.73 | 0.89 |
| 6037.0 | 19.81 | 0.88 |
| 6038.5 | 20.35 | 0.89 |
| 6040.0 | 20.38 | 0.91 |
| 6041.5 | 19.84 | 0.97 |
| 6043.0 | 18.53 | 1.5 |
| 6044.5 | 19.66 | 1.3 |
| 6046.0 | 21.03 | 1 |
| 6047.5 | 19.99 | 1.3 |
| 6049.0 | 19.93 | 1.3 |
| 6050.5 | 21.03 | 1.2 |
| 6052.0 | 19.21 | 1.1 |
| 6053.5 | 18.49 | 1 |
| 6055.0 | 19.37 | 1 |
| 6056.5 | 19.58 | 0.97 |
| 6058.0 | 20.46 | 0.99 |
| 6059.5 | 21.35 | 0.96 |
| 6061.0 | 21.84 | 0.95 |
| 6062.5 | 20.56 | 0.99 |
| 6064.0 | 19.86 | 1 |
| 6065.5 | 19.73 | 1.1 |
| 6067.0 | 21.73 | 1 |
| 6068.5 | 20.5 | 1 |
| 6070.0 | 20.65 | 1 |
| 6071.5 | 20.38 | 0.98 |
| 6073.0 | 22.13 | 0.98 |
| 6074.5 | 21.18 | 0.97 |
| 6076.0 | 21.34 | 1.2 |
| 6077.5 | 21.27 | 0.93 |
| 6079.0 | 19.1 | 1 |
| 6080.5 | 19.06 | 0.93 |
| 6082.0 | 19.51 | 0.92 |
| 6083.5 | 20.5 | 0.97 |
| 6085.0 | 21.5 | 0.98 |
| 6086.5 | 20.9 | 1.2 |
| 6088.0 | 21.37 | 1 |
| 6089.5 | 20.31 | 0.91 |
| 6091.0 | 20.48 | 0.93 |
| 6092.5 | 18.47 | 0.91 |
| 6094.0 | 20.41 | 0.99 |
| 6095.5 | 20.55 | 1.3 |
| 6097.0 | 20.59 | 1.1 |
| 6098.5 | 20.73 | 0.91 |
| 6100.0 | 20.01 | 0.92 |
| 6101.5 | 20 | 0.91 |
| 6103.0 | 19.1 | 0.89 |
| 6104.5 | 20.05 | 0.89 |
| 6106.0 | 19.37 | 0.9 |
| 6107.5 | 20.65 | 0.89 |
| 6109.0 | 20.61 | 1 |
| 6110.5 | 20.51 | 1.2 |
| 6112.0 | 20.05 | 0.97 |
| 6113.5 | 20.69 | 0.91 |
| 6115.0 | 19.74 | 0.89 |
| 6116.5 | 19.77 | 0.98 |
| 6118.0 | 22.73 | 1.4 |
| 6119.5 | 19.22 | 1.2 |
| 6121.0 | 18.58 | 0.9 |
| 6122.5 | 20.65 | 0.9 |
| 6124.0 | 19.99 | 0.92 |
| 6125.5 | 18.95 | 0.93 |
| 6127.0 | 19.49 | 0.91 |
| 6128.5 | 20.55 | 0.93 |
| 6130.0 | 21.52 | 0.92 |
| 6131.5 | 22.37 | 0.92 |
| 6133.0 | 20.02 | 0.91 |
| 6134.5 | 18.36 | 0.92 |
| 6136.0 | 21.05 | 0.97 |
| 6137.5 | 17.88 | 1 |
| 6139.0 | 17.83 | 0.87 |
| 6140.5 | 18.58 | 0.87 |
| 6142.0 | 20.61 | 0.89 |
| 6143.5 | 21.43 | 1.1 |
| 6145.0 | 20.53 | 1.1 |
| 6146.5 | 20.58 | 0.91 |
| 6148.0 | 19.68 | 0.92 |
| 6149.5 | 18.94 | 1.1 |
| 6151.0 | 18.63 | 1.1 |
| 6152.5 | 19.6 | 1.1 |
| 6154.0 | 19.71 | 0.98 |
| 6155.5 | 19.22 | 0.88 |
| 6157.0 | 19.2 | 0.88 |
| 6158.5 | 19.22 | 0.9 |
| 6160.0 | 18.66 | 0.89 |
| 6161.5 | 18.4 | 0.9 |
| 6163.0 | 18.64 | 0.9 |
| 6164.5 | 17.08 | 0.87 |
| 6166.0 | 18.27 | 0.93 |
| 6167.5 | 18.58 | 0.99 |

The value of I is 1.13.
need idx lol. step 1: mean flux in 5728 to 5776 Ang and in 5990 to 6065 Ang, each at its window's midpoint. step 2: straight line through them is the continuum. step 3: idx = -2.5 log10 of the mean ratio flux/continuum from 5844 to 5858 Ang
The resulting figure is 0.011 mag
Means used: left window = 20.1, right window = 19.9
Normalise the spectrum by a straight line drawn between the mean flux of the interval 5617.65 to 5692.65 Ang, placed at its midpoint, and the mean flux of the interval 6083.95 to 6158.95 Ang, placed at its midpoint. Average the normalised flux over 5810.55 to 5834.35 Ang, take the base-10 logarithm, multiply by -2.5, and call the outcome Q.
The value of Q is -0.050 mag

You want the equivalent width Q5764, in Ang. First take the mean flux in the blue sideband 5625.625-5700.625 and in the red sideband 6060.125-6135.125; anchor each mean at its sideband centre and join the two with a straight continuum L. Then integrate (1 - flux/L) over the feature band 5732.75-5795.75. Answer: -1.9 Ang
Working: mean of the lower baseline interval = 19.2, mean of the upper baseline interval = 20.4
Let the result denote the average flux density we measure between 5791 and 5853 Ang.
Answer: 20.2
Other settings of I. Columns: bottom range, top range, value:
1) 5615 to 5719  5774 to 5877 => 1.11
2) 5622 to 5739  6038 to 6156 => 1.20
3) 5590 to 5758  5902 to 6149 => 1.17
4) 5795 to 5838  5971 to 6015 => 1.03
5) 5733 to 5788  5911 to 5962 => 1.06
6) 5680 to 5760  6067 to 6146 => 1.18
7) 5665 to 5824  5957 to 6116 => 1.12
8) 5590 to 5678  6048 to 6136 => 1.26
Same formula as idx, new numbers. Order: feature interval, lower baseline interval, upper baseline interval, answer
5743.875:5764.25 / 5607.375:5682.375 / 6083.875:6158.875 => -0.03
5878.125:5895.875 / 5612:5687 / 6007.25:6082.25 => 0.11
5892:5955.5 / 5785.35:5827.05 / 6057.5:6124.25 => 0.06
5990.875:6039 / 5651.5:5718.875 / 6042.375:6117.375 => 0.01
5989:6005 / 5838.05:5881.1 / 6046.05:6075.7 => 0.01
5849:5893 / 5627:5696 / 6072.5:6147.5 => 0.02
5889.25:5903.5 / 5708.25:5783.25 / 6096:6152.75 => 0.23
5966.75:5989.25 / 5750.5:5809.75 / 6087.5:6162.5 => 0.01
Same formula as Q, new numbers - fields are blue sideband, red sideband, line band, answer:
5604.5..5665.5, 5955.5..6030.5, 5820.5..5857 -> -0.06 mag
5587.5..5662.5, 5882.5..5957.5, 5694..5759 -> -0.04 mag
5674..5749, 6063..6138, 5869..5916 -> 0.08 mag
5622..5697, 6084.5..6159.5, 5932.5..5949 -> 0.00 mag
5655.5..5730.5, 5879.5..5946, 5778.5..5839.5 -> -0.07 mag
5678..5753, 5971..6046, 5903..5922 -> 0.02 mag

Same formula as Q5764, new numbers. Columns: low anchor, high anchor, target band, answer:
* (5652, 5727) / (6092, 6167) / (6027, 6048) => -0.76 Ang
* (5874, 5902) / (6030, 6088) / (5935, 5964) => -1.85 Ang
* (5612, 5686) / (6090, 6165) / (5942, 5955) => -0.38 Ang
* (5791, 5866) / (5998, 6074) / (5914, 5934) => 0.15 Ang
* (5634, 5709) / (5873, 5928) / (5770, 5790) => -1.27 Ang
